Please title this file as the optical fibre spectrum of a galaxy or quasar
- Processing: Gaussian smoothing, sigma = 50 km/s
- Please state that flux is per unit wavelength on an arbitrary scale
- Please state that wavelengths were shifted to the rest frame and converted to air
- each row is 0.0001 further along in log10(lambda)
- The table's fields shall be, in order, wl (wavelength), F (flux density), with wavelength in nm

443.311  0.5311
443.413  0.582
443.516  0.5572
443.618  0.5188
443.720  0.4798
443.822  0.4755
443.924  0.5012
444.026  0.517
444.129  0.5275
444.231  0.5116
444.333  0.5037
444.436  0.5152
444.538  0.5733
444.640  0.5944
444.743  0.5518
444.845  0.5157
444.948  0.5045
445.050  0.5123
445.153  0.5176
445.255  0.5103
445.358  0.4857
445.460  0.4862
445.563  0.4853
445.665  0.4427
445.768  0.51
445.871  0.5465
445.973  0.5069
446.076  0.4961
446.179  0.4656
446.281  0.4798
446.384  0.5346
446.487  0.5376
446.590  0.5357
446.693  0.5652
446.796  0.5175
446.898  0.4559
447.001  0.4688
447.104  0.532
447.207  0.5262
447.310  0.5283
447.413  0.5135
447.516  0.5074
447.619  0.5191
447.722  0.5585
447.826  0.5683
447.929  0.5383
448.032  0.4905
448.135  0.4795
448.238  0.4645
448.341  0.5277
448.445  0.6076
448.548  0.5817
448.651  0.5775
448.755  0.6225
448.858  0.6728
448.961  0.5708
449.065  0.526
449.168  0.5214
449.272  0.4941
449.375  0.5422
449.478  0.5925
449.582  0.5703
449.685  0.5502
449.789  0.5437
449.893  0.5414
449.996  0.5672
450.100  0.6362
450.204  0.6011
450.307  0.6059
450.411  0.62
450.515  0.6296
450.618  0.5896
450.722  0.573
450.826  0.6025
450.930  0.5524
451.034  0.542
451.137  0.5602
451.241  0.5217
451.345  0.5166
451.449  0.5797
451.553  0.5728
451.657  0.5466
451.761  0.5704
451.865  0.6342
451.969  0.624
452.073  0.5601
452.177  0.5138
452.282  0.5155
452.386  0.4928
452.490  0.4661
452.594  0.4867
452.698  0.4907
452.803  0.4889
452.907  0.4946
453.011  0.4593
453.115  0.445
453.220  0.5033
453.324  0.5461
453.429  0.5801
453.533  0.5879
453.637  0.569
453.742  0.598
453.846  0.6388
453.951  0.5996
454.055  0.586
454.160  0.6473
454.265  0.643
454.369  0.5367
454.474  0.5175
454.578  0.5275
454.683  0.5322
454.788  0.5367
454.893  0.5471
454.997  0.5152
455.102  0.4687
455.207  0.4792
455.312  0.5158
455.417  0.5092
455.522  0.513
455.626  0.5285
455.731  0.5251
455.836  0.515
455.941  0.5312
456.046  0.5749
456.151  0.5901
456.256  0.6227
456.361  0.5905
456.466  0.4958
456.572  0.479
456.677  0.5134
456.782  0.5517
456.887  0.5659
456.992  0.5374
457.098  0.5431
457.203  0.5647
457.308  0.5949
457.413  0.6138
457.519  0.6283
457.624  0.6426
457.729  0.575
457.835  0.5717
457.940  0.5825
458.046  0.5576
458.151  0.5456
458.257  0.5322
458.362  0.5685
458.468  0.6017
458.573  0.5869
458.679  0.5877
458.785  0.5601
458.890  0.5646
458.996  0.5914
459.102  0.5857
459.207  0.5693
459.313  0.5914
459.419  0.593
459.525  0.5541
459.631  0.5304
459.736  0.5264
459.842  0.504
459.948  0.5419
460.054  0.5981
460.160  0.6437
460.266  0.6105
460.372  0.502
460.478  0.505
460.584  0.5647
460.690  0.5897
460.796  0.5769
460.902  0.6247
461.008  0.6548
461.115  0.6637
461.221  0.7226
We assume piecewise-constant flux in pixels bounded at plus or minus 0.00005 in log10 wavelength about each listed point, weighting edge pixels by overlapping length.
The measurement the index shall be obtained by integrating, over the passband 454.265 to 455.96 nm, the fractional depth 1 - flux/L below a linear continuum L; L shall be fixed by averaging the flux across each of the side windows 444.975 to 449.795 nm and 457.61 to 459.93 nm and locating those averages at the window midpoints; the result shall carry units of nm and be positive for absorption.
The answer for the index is 0.10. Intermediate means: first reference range 0.527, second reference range 0.568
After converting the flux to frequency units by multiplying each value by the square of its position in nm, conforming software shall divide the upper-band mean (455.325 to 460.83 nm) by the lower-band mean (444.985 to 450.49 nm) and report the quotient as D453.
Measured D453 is 1.10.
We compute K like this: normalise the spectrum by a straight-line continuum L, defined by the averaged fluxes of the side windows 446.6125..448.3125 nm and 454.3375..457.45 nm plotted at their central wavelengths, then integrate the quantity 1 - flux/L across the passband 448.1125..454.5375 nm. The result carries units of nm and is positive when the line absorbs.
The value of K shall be -0.40 nm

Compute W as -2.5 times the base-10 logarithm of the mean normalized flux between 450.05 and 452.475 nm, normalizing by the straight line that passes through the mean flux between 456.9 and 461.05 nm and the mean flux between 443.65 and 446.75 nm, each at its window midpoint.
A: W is -0.06 mag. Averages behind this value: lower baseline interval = 0.513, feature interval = 0.571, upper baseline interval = 0.575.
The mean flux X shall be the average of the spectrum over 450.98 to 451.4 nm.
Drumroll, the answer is 0.536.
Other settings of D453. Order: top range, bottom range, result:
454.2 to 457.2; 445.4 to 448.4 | 1.09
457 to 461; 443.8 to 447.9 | 1.18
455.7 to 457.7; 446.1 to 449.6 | 1.09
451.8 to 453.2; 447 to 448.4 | 1.01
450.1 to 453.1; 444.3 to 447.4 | 1.10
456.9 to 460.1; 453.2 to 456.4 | 1.05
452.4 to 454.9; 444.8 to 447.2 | 1.11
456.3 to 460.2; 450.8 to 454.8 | 1.06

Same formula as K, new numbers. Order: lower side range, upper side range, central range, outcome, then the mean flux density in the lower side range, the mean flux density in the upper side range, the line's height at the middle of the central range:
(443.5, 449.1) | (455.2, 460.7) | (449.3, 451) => -0.14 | 0.524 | 0.56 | 0.536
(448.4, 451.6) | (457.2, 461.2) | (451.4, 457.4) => 0.35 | 0.574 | 0.58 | 0.577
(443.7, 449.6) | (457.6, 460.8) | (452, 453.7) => 0.10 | 0.525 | 0.569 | 0.547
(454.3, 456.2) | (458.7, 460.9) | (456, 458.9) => -0.12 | 0.527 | 0.567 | 0.546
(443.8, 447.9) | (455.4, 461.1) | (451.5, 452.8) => 0.01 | 0.515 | 0.566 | 0.541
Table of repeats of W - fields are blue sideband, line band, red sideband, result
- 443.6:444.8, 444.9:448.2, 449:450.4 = 0.06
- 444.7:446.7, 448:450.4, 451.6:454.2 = -0.07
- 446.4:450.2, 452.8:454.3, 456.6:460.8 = -0.01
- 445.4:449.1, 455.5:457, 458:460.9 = 0.03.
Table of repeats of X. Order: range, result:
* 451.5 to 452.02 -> 0.59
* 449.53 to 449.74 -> 0.56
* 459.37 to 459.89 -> 0.542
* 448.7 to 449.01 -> 0.622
